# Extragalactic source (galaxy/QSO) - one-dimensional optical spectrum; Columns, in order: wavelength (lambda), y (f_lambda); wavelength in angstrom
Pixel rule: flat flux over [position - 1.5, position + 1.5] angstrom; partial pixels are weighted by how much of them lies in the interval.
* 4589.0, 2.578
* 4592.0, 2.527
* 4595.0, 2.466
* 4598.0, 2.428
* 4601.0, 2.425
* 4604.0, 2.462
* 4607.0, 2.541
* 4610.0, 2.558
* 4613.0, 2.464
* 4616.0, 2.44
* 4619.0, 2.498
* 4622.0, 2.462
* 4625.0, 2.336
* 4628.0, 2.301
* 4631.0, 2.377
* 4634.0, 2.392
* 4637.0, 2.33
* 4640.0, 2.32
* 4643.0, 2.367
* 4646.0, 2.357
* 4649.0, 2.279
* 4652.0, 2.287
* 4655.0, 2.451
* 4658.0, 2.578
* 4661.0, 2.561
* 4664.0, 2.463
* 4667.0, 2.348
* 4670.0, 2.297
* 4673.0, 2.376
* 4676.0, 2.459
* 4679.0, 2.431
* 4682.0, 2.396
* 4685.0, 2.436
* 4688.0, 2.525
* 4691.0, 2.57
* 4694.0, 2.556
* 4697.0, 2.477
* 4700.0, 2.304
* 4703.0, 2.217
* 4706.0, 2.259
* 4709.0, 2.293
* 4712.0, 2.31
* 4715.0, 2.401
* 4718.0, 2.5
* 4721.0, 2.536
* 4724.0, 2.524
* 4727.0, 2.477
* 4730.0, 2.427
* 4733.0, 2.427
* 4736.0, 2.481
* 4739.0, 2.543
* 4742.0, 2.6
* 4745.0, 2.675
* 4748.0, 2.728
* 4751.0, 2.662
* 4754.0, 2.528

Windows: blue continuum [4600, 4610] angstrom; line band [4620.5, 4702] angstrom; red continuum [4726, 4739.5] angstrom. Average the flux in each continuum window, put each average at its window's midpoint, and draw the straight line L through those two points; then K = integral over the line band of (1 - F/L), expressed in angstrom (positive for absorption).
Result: 2.4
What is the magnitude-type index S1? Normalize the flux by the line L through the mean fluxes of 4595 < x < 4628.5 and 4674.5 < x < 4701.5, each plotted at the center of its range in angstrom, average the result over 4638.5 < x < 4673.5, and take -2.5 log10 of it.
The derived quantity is 0.03 mag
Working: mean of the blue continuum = 2.45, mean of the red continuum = 2.46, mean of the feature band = 2.39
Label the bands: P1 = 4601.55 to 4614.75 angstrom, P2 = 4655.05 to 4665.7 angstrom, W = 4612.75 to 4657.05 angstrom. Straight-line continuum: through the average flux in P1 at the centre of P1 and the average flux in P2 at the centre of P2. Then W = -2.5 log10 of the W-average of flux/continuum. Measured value 0.06 mag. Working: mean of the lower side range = 2.5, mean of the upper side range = 2.52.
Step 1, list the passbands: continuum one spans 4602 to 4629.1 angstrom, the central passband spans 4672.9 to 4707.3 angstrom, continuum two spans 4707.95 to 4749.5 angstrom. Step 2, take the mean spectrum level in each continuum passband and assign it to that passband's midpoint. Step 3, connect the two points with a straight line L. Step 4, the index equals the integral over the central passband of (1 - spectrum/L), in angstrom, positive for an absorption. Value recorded 0.9 angstrom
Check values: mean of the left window 2.45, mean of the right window 2.5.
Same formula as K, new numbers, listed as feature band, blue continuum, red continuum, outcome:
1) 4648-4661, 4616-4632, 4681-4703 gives 0.0 angstrom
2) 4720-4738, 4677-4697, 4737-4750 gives 0.8 angstrom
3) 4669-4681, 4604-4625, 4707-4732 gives 0.3 angstrom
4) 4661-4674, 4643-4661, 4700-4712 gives -0.2 angstrom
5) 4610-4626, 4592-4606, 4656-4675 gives 0.0 angstrom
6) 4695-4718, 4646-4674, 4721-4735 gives 1.0 angstrom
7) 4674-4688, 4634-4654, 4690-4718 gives -0.5 angstrom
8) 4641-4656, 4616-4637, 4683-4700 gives 0.5 angstrom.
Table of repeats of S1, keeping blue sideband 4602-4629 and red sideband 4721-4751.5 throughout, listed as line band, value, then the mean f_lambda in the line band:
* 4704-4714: 0.108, 2.29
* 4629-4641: 0.052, 2.35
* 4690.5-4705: 0.048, 2.41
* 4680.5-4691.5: 0.016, 2.47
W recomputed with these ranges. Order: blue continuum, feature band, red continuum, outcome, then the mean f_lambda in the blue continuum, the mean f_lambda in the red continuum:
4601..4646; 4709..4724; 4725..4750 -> 0.04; 2.42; 2.55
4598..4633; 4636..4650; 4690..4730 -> 0.05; 2.44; 2.42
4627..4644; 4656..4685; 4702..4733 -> -0.03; 2.35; 2.4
